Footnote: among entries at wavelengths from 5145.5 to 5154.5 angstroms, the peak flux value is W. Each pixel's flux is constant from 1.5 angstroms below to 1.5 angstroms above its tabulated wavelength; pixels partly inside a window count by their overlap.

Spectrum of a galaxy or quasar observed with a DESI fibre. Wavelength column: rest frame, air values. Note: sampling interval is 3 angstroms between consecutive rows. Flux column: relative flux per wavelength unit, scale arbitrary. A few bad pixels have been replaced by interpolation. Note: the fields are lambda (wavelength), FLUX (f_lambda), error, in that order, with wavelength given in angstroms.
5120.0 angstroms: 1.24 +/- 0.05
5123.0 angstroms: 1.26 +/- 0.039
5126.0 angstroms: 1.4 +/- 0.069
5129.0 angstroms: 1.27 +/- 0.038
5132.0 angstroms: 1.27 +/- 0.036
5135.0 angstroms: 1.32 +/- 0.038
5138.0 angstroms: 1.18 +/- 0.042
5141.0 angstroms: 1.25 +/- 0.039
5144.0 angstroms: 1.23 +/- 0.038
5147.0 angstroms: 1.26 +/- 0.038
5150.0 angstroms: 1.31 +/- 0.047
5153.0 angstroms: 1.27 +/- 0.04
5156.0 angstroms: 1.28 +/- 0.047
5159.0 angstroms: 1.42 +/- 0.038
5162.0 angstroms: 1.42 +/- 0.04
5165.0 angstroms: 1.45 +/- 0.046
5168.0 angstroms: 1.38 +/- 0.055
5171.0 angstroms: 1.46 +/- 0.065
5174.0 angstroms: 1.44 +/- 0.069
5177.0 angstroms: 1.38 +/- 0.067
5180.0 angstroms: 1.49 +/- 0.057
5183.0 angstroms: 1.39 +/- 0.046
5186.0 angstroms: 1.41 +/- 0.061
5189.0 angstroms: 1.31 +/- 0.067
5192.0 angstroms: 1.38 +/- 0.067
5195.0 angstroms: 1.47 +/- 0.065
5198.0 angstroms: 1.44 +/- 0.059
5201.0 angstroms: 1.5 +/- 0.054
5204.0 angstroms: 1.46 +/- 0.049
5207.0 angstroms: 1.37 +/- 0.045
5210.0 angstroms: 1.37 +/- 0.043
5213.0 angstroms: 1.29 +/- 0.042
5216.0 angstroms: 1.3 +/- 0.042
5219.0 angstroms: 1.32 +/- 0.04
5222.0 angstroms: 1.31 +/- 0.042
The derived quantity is 1.31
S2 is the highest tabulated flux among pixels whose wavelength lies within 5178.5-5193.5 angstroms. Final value 1.49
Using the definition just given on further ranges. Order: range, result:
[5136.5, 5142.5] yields 1.25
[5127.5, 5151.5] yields 1.32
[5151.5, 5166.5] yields 1.45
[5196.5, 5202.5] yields 1.5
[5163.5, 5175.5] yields 1.46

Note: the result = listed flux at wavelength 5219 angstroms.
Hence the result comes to 1.32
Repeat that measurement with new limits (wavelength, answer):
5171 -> 1.46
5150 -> 1.31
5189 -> 1.31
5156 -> 1.28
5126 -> 1.4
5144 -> 1.23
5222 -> 1.31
